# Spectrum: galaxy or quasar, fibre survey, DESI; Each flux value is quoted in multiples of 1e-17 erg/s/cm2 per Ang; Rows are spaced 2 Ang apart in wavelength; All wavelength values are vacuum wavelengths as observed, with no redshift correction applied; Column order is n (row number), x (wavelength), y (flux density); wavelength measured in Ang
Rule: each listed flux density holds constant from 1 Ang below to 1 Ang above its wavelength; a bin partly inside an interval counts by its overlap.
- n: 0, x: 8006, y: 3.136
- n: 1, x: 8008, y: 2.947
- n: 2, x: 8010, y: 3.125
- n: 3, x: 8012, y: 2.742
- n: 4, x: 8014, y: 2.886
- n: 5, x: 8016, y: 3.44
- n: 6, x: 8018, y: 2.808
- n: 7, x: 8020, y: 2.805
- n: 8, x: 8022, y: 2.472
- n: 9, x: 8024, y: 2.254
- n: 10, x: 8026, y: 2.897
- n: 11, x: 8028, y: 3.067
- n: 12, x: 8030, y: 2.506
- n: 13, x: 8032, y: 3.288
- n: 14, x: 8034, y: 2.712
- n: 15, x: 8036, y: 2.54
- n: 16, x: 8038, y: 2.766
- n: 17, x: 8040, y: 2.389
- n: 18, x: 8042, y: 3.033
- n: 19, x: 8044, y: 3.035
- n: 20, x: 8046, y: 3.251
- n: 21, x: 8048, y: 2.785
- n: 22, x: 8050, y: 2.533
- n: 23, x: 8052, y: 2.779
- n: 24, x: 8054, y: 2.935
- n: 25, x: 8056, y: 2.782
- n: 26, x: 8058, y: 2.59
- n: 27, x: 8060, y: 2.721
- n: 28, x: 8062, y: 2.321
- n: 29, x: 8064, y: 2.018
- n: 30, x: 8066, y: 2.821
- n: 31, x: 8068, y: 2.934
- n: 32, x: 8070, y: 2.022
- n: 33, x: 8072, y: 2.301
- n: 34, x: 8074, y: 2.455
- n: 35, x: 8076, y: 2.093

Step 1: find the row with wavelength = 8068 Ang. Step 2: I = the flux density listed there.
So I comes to 2.934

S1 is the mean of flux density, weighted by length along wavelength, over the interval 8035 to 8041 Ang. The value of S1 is 2.56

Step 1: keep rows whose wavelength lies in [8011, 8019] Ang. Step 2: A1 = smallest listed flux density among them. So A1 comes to 2.742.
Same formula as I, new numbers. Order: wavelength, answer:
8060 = 2.721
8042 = 3.033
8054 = 2.935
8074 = 2.455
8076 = 2.093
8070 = 2.022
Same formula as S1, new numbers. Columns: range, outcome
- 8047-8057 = 2.76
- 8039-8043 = 2.71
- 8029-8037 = 2.76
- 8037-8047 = 2.89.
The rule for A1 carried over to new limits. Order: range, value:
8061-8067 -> 2.018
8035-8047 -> 2.389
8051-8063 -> 2.321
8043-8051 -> 2.533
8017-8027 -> 2.254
